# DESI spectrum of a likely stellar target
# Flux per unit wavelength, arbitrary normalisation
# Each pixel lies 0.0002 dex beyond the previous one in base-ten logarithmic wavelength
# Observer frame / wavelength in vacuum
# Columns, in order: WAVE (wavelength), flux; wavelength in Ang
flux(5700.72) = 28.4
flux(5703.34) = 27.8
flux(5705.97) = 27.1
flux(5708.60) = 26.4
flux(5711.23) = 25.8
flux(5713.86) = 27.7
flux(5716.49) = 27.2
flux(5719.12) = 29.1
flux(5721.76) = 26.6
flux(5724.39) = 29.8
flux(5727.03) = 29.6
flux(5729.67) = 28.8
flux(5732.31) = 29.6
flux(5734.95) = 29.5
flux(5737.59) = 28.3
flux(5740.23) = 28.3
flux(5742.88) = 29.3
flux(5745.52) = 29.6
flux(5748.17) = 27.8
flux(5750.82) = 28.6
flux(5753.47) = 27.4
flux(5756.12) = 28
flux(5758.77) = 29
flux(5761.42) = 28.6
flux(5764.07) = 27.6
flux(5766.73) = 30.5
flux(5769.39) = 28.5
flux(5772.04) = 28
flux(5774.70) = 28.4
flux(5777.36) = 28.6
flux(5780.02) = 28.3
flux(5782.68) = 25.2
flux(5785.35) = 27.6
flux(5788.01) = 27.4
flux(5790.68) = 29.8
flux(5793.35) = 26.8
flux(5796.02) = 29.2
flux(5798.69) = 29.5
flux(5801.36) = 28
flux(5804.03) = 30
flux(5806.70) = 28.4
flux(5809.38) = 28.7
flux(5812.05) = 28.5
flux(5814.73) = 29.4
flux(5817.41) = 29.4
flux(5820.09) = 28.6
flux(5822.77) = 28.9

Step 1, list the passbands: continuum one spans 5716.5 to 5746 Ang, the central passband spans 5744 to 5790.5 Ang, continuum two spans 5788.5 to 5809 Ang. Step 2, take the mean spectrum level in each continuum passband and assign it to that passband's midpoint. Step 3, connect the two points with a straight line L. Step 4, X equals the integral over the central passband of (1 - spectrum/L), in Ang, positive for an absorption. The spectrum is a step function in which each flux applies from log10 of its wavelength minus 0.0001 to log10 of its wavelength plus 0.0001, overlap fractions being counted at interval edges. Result 0.9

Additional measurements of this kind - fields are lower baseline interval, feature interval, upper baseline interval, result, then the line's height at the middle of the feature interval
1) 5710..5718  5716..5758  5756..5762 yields -1.2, 27.8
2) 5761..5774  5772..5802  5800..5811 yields 0.7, 28.7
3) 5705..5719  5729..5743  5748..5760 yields -0.6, 27.7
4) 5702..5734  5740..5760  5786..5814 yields -0.2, 28.2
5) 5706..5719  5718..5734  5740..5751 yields -0.7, 27.7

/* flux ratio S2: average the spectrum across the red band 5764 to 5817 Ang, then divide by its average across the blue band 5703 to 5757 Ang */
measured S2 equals 1.01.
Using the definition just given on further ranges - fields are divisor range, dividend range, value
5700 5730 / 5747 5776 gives 1.02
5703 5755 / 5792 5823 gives 1.02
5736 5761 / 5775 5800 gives 0.98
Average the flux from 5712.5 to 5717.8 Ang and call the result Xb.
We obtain 27.4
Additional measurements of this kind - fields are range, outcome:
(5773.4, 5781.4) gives 28.4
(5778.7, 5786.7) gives 27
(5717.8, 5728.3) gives 28.8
